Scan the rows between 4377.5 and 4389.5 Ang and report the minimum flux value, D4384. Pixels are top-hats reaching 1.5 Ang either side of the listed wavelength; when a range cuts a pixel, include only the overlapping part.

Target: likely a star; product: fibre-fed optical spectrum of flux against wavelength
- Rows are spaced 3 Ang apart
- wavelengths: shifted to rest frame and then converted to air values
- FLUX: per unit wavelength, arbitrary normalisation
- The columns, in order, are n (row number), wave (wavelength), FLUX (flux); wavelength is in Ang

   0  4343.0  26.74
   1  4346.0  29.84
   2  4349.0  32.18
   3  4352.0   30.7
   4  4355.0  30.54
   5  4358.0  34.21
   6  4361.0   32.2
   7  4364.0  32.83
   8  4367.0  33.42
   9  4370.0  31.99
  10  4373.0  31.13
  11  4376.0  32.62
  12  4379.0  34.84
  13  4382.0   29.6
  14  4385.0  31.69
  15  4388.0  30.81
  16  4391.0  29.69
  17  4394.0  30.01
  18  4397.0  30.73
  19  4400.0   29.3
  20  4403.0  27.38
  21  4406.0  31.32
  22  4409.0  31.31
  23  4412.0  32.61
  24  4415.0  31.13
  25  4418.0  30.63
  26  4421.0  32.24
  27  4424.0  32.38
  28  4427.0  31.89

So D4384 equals 29.6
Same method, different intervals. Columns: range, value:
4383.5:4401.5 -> 29.3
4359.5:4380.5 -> 31.13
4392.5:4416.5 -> 27.38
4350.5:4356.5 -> 30.54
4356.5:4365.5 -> 32.2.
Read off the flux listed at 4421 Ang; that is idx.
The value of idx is 32.24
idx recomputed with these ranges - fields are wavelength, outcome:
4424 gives 32.38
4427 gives 31.89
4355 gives 30.54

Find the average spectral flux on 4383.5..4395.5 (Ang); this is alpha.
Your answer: 30.6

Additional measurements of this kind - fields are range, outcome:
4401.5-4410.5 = 30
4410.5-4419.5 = 31.5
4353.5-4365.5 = 32.4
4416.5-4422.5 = 31.4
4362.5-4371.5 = 32.7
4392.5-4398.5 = 30.4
